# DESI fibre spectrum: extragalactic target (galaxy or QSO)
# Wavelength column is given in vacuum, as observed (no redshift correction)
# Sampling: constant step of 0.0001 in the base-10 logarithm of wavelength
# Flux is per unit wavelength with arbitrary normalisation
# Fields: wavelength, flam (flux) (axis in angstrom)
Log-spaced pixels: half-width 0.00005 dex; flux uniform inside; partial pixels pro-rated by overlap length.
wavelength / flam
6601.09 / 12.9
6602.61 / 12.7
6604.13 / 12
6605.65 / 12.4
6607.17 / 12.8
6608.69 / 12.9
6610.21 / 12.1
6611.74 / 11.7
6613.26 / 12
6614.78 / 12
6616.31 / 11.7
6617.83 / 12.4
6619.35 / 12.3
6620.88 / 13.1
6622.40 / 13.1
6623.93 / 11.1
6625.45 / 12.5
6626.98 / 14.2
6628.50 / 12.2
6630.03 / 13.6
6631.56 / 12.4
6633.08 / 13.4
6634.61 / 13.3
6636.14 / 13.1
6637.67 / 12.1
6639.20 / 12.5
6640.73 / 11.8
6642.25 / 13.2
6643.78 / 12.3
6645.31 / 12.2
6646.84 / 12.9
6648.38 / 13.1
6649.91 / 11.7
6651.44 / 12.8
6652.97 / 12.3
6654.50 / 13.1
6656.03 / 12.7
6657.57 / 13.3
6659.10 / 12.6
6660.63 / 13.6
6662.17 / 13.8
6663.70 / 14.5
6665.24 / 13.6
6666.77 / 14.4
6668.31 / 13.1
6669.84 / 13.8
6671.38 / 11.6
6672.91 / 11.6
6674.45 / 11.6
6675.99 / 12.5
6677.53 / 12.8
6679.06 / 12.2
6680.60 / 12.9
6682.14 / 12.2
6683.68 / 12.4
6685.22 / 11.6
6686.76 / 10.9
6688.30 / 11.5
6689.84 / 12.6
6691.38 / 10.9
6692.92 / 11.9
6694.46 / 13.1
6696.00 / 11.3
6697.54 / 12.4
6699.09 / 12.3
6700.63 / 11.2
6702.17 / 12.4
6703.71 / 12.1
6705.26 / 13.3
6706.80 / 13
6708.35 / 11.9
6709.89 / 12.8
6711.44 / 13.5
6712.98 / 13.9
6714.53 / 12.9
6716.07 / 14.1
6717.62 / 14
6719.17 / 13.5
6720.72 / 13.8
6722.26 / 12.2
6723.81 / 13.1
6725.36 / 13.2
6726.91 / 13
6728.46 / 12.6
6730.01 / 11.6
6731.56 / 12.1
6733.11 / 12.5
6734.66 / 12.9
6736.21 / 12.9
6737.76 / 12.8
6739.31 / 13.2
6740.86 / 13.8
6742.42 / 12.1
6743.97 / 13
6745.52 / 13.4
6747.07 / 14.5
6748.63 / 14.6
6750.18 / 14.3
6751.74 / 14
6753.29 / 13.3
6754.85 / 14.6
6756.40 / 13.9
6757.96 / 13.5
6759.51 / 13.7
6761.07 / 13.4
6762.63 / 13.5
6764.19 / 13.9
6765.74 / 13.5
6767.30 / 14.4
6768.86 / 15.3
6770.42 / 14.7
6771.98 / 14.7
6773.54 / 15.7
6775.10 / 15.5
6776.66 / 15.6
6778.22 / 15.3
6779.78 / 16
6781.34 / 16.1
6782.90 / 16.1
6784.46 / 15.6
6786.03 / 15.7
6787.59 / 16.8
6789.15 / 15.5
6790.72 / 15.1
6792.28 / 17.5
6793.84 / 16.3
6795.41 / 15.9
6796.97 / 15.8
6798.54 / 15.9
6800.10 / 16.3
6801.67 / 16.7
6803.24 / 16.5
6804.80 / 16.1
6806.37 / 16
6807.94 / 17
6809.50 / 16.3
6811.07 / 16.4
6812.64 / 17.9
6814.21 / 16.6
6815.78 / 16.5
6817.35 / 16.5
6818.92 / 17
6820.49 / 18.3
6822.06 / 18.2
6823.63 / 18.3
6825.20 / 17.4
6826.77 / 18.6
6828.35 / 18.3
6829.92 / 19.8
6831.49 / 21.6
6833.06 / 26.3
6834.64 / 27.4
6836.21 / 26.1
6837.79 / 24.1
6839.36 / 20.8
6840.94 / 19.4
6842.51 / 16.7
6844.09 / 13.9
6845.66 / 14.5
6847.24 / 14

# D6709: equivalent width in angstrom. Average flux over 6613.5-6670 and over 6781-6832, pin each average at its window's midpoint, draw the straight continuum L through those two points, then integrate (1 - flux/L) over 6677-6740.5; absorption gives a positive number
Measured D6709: 8.4 angstrom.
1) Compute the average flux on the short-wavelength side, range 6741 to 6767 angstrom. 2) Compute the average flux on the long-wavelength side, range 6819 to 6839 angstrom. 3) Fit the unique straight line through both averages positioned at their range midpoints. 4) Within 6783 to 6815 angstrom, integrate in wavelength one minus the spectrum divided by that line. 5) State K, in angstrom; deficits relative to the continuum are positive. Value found 3.2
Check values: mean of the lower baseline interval 13.7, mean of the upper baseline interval 21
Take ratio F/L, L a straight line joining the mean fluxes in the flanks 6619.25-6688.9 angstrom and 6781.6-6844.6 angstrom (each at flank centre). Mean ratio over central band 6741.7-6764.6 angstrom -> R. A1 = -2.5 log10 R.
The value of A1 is 0.164 mag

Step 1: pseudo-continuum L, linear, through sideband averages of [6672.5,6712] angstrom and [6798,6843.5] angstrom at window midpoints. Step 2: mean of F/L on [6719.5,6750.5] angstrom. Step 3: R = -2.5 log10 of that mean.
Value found 0.10 mag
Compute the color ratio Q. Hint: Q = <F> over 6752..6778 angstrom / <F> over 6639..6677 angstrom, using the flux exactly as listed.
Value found 1.12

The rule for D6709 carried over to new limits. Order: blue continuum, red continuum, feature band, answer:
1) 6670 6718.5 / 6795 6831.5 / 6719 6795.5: 3.8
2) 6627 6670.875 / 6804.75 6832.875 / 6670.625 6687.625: 2.2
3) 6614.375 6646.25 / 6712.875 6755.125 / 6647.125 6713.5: 1.8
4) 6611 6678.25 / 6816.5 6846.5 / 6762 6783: 3.0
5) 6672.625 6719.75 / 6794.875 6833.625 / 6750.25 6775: 1.9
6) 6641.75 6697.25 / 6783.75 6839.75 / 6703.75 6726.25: 1.8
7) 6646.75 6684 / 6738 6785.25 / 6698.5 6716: 1.0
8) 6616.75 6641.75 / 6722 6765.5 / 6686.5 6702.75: 1.4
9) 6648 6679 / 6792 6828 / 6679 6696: 2.0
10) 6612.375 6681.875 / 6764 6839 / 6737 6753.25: 2.1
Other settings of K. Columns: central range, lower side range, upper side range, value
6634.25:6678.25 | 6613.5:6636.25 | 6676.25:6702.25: -1.65 angstrom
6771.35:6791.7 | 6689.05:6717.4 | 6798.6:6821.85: -0.10 angstrom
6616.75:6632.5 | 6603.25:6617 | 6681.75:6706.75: -0.68 angstrom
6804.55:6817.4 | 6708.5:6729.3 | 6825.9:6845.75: 1.71 angstrom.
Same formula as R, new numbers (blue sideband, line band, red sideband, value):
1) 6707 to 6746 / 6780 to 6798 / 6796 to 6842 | 0.052 mag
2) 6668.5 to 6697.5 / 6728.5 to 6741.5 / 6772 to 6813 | 0.105 mag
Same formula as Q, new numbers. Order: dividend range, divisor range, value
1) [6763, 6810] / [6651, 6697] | 1.25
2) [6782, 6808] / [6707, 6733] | 1.24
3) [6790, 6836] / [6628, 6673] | 1.39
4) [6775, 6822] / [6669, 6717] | 1.32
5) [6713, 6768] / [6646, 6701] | 1.07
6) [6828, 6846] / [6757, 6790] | 1.40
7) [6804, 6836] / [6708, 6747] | 1.43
